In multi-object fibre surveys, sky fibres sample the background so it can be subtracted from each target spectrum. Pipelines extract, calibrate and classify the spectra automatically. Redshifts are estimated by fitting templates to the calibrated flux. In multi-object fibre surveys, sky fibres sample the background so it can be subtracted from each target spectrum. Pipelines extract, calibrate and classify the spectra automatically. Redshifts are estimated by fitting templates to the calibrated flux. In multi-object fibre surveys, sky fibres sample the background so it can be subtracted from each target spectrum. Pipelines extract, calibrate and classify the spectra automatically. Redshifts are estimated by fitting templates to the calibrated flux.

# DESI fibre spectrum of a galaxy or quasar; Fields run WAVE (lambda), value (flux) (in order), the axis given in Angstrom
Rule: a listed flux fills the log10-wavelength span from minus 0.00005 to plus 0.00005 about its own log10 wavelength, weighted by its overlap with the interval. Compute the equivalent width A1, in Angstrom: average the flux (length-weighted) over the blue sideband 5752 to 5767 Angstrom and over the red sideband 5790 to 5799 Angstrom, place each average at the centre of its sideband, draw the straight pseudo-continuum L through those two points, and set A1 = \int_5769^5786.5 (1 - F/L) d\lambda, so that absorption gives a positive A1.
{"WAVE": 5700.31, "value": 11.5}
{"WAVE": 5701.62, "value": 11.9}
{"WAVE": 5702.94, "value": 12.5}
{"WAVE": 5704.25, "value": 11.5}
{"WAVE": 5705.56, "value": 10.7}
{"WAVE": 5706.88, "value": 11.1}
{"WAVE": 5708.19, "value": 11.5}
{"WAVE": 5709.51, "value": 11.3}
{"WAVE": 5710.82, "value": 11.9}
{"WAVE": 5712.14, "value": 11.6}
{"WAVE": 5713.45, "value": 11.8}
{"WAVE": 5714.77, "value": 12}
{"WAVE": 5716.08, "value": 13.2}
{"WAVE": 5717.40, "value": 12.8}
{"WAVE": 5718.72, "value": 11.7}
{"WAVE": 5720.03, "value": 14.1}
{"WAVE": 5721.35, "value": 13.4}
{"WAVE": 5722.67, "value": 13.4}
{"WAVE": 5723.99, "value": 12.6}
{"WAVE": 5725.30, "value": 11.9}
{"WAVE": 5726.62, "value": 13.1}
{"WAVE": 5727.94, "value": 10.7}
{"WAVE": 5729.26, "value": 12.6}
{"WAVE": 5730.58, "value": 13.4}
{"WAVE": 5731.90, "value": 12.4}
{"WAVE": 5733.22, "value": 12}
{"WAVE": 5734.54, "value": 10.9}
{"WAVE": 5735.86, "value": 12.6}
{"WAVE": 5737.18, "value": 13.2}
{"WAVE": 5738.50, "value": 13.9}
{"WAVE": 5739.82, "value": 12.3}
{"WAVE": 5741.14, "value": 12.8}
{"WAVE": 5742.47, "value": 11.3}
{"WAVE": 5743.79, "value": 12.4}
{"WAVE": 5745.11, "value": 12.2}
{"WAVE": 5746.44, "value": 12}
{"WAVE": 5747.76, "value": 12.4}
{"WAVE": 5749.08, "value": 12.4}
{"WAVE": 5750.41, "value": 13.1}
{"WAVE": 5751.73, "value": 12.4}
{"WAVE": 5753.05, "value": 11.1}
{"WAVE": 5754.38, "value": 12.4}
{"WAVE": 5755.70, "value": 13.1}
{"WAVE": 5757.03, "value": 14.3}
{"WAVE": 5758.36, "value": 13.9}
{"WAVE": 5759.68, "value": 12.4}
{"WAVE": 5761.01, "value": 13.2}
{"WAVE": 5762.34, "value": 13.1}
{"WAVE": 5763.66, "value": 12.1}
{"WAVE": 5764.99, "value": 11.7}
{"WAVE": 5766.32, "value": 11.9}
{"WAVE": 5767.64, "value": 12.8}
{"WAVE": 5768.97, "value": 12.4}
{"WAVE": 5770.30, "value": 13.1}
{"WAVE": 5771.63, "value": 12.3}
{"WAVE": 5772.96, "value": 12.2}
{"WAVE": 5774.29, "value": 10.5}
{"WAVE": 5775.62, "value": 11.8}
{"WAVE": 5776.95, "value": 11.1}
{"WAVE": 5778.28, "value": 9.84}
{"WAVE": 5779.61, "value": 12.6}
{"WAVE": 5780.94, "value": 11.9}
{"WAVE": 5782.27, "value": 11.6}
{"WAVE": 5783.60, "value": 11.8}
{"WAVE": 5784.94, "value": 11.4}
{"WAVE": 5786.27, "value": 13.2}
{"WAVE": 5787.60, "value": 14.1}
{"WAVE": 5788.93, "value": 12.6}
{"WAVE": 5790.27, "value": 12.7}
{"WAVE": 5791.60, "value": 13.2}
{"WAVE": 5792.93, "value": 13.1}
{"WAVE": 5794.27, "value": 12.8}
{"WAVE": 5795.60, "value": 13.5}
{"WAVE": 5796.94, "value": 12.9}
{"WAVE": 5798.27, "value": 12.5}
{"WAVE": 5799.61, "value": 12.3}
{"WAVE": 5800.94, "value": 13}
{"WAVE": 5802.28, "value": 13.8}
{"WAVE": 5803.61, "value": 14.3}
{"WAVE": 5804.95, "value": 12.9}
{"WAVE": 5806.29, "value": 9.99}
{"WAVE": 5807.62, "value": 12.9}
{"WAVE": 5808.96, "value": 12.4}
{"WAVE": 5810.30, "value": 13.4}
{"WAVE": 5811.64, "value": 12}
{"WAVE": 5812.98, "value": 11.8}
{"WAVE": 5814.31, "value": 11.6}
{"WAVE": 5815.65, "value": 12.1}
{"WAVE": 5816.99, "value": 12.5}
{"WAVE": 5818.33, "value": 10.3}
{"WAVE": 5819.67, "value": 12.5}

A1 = 1.4 Angstrom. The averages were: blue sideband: 12.7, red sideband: 13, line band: 11.8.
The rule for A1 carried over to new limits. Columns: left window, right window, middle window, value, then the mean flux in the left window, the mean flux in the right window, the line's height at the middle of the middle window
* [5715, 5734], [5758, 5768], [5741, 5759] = 0.1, 12.6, 12.6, 12.6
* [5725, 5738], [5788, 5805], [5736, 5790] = 1.3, 12.3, 13.1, 12.7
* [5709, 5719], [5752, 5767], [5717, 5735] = -0.4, 12.1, 12.7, 12.2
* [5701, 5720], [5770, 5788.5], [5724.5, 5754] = -1.0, 11.9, 11.9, 11.9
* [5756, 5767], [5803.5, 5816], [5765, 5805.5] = 0.3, 12.8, 12.3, 12.5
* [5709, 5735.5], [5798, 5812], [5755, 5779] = 0.4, 12.4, 12.7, 12.5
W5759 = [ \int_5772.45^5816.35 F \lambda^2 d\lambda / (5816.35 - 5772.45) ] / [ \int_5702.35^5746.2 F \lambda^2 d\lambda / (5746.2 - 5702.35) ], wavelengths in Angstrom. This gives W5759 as 1.0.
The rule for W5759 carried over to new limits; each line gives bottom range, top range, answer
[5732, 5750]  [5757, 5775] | 1.02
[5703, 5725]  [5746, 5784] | 1.03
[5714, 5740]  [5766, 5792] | 0.98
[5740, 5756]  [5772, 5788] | 0.97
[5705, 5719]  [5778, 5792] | 1.07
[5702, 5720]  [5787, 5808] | 1.12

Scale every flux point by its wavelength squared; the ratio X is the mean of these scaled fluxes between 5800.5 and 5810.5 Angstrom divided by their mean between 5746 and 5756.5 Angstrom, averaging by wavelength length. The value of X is 1.05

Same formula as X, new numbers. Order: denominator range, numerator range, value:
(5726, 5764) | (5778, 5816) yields 1.02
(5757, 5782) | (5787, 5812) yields 1.07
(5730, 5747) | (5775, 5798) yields 1.01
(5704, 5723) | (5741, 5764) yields 1.05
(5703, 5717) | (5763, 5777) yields 1.05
